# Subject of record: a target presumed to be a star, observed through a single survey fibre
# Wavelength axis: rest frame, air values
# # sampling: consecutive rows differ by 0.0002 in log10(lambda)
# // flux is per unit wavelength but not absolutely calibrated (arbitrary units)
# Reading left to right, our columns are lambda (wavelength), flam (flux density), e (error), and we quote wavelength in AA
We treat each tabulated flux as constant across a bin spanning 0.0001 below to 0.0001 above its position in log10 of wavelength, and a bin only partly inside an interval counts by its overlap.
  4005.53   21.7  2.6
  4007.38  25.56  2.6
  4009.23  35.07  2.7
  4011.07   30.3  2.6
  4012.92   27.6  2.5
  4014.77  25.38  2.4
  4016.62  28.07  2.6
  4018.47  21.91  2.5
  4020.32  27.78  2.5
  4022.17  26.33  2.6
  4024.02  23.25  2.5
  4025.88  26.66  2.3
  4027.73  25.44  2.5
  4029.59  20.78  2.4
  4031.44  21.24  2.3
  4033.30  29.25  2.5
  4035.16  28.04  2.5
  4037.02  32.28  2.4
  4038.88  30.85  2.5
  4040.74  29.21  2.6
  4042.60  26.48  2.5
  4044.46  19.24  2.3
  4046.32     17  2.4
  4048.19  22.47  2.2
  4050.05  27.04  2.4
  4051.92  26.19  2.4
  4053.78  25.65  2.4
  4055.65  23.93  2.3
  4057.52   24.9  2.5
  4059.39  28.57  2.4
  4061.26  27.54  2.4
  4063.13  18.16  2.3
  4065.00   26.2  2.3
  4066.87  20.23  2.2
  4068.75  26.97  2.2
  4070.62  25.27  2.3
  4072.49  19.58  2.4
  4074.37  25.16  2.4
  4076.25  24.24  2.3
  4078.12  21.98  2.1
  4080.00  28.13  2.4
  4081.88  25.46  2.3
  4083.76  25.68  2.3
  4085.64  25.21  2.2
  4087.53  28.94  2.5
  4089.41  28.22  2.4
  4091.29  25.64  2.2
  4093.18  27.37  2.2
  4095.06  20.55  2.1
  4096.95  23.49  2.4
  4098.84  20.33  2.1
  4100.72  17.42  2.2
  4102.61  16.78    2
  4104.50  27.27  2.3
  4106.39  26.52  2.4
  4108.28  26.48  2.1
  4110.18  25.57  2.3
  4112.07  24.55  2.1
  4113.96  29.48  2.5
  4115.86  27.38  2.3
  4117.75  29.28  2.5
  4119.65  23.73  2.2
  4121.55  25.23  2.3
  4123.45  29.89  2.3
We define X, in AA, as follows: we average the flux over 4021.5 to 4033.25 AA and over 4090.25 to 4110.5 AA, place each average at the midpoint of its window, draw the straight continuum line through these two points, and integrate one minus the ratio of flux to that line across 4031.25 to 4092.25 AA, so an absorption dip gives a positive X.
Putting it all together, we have -3.8 AA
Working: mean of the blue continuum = 24.3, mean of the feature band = 25.3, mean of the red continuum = 23.4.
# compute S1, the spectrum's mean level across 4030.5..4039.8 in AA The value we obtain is 28.3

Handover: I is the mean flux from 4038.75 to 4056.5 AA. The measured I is 24.5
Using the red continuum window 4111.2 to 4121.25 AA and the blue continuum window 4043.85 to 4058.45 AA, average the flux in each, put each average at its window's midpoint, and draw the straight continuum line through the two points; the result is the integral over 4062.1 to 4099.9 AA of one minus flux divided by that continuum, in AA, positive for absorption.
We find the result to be 0.9 AA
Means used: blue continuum 23.4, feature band 24.3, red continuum 26.8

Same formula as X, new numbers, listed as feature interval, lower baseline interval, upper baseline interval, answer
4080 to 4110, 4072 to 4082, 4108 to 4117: 1.1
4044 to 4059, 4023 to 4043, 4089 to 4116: 1.4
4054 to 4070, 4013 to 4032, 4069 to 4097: 0.3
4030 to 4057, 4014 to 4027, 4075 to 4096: 0.1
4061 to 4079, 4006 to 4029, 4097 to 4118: 1.4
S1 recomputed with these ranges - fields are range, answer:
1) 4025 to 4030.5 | 24.3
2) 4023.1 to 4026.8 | 24.9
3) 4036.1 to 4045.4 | 27.6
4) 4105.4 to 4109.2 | 26.5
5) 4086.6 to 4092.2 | 27.6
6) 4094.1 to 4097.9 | 22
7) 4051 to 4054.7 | 26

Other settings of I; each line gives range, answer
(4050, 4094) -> 25.2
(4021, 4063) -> 25.4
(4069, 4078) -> 23.7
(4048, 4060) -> 25.6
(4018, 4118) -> 25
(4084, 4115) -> 24.6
